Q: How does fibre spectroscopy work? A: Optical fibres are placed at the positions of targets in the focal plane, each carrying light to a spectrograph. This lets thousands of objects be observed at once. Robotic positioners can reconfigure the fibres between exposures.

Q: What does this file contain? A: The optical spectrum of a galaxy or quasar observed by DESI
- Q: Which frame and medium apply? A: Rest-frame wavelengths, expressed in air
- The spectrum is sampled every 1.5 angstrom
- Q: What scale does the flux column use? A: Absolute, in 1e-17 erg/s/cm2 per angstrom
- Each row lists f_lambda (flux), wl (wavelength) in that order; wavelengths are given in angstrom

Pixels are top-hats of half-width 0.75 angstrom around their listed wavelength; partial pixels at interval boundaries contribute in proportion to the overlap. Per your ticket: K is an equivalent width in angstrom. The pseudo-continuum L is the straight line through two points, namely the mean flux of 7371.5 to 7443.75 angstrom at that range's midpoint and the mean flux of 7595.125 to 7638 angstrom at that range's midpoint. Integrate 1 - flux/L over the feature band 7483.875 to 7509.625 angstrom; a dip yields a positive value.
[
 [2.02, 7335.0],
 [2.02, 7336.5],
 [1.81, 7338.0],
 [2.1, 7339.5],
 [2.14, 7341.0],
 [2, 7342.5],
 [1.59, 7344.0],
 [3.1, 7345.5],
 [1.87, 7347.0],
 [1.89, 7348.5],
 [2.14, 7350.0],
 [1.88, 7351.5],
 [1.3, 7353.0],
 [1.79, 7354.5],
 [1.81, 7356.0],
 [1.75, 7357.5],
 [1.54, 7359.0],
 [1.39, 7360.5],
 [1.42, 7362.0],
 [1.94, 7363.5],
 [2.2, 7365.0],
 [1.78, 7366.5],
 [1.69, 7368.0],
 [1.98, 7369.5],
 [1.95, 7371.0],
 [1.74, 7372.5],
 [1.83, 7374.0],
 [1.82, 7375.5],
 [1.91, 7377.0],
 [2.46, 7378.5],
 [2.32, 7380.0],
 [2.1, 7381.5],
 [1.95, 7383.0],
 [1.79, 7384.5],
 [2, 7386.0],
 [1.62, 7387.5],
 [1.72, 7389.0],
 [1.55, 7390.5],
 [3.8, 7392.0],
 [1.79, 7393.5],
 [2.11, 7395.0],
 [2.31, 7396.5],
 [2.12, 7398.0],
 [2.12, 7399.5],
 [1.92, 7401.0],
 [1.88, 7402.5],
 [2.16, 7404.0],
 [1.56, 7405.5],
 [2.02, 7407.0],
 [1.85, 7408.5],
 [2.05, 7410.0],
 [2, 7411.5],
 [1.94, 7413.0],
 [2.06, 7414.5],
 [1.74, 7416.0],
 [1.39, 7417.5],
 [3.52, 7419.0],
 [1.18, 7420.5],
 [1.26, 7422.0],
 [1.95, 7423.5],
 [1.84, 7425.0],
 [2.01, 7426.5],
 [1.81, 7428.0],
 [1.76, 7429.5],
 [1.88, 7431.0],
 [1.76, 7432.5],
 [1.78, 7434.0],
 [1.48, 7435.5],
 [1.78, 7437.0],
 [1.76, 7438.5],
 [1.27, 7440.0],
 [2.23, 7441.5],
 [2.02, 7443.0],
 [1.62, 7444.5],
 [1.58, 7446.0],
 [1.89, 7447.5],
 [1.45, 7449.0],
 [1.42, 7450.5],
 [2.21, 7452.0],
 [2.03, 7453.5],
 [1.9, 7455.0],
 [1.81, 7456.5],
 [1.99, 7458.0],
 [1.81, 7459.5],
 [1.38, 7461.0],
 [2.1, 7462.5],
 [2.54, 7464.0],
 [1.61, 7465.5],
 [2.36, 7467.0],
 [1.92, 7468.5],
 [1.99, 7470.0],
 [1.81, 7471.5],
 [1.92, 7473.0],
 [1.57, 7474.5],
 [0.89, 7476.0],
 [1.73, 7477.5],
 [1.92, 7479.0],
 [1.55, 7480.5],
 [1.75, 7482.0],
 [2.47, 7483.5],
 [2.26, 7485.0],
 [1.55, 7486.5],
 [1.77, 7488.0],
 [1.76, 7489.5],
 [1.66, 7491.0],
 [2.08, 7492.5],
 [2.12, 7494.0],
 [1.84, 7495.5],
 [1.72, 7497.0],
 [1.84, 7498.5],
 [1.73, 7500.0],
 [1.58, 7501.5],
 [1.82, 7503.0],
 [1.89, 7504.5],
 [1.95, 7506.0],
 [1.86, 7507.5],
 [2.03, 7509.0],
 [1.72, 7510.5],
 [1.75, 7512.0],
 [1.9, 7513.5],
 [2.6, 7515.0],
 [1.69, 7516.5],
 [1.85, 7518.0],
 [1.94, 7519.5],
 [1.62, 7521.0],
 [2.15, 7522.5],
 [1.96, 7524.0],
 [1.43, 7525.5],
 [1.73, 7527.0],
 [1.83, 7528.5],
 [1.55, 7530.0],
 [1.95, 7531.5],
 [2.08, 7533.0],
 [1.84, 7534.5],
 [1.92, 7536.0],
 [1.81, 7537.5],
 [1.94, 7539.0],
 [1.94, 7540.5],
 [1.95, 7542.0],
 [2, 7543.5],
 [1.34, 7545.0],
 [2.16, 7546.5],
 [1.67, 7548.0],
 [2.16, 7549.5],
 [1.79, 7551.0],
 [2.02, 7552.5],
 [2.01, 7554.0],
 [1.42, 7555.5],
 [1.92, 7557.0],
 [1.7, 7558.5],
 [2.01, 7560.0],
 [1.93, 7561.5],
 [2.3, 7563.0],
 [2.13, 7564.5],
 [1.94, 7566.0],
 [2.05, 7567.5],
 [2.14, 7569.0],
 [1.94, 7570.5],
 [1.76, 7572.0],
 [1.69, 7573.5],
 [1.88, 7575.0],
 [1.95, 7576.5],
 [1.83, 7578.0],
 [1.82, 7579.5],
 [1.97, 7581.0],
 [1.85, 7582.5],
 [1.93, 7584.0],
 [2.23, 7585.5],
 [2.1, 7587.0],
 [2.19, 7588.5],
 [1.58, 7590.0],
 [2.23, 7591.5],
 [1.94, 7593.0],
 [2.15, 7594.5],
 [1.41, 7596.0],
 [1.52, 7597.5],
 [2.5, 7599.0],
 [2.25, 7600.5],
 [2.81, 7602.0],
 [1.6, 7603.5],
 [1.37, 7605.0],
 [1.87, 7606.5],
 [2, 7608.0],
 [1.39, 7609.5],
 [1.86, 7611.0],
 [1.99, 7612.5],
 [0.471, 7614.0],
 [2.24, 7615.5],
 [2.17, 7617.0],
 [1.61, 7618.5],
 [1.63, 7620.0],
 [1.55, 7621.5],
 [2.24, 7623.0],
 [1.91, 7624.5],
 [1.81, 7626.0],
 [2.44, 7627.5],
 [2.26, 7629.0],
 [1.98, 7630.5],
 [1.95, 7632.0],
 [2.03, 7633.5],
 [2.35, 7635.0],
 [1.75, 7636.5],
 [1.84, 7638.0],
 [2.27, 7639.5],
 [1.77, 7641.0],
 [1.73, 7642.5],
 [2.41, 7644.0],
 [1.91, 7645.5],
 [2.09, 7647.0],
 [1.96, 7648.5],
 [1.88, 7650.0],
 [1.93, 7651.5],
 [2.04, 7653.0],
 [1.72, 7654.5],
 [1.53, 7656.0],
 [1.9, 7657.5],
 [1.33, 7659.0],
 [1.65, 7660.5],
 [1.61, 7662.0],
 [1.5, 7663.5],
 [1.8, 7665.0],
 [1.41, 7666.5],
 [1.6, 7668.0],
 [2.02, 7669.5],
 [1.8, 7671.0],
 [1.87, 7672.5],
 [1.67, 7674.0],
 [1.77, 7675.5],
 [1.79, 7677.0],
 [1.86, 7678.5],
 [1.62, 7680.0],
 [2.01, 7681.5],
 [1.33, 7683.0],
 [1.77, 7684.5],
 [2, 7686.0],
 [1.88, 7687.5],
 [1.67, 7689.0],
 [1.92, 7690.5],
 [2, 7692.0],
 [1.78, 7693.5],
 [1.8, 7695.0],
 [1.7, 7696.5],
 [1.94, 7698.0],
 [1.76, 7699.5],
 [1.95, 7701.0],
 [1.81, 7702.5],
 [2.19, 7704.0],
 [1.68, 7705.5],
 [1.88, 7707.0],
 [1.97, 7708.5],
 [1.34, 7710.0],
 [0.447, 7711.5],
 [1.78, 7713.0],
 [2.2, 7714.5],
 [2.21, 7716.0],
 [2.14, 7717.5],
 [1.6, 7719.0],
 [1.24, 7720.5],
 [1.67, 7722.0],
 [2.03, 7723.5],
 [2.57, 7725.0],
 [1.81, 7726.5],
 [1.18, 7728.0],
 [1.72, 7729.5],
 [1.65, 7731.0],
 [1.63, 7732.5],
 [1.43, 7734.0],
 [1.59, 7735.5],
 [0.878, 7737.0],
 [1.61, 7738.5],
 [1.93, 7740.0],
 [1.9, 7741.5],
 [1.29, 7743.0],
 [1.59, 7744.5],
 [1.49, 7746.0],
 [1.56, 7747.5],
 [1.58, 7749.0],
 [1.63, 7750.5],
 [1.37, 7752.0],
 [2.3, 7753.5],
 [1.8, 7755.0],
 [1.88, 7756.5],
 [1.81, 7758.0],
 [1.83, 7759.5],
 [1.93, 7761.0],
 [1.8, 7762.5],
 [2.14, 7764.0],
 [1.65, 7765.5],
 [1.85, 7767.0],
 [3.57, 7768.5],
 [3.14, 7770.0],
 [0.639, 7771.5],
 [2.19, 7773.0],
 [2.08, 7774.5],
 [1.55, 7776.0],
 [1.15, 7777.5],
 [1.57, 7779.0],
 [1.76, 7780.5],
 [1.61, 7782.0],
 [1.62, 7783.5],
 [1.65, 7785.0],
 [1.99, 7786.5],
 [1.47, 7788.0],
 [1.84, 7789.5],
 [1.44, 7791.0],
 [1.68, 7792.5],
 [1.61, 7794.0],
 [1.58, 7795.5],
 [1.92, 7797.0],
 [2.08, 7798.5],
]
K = 0.8 angstrom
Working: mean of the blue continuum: 1.94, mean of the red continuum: 1.89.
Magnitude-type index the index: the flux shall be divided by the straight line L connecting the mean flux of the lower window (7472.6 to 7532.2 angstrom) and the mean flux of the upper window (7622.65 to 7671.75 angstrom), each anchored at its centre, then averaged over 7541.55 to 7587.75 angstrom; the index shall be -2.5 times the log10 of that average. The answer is -0.04 mag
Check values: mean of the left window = 1.82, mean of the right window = 1.89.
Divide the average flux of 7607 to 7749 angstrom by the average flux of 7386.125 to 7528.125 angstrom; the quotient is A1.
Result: 1.0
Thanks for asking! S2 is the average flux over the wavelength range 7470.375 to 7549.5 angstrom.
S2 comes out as 1.84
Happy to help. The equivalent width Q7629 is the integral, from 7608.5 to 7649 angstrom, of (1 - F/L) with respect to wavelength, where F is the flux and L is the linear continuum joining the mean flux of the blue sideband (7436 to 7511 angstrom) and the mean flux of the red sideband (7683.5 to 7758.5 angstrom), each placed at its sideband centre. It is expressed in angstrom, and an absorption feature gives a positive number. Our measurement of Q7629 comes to -3.3 angstrom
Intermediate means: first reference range 1.83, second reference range 1.73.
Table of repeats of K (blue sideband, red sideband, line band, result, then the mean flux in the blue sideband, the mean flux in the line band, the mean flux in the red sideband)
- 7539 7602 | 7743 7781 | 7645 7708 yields 2.8 angstrom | 1.94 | 1.79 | 1.82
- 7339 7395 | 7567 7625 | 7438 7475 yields 1.3 angstrom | 1.94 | 1.85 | 1.89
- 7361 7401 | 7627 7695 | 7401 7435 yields 1.7 angstrom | 2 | 1.88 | 1.85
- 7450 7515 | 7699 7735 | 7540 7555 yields -0.6 angstrom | 1.86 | 1.9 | 1.74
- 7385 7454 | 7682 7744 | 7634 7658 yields -2.4 angstrom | 1.89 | 1.94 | 1.73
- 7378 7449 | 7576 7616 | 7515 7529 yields 0.4 angstrom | 1.92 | 1.84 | 1.89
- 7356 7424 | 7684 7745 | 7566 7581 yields -0.6 angstrom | 1.94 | 1.9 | 1.74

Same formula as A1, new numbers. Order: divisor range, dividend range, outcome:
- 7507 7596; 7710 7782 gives 0.92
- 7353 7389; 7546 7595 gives 1.06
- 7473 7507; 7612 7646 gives 1.07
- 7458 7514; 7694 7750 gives 0.92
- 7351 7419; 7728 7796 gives 0.89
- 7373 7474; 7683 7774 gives 0.93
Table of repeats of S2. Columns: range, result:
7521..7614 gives 1.89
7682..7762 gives 1.73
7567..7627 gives 1.89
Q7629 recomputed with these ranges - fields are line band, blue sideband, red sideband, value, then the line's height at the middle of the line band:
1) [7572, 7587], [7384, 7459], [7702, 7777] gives -0.6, 1.83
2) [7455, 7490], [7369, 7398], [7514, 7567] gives 2.0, 1.96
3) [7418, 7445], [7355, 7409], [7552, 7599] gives 1.6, 1.94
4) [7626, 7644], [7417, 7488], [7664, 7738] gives -2.8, 1.76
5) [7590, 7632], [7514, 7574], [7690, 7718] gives -0.7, 1.86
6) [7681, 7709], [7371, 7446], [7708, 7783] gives -1.1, 1.77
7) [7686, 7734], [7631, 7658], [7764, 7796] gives 2.6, 1.88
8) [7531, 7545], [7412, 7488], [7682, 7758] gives -0.9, 1.79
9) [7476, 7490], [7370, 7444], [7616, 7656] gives 1.0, 1.94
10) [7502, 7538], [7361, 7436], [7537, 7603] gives 1.4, 1.95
